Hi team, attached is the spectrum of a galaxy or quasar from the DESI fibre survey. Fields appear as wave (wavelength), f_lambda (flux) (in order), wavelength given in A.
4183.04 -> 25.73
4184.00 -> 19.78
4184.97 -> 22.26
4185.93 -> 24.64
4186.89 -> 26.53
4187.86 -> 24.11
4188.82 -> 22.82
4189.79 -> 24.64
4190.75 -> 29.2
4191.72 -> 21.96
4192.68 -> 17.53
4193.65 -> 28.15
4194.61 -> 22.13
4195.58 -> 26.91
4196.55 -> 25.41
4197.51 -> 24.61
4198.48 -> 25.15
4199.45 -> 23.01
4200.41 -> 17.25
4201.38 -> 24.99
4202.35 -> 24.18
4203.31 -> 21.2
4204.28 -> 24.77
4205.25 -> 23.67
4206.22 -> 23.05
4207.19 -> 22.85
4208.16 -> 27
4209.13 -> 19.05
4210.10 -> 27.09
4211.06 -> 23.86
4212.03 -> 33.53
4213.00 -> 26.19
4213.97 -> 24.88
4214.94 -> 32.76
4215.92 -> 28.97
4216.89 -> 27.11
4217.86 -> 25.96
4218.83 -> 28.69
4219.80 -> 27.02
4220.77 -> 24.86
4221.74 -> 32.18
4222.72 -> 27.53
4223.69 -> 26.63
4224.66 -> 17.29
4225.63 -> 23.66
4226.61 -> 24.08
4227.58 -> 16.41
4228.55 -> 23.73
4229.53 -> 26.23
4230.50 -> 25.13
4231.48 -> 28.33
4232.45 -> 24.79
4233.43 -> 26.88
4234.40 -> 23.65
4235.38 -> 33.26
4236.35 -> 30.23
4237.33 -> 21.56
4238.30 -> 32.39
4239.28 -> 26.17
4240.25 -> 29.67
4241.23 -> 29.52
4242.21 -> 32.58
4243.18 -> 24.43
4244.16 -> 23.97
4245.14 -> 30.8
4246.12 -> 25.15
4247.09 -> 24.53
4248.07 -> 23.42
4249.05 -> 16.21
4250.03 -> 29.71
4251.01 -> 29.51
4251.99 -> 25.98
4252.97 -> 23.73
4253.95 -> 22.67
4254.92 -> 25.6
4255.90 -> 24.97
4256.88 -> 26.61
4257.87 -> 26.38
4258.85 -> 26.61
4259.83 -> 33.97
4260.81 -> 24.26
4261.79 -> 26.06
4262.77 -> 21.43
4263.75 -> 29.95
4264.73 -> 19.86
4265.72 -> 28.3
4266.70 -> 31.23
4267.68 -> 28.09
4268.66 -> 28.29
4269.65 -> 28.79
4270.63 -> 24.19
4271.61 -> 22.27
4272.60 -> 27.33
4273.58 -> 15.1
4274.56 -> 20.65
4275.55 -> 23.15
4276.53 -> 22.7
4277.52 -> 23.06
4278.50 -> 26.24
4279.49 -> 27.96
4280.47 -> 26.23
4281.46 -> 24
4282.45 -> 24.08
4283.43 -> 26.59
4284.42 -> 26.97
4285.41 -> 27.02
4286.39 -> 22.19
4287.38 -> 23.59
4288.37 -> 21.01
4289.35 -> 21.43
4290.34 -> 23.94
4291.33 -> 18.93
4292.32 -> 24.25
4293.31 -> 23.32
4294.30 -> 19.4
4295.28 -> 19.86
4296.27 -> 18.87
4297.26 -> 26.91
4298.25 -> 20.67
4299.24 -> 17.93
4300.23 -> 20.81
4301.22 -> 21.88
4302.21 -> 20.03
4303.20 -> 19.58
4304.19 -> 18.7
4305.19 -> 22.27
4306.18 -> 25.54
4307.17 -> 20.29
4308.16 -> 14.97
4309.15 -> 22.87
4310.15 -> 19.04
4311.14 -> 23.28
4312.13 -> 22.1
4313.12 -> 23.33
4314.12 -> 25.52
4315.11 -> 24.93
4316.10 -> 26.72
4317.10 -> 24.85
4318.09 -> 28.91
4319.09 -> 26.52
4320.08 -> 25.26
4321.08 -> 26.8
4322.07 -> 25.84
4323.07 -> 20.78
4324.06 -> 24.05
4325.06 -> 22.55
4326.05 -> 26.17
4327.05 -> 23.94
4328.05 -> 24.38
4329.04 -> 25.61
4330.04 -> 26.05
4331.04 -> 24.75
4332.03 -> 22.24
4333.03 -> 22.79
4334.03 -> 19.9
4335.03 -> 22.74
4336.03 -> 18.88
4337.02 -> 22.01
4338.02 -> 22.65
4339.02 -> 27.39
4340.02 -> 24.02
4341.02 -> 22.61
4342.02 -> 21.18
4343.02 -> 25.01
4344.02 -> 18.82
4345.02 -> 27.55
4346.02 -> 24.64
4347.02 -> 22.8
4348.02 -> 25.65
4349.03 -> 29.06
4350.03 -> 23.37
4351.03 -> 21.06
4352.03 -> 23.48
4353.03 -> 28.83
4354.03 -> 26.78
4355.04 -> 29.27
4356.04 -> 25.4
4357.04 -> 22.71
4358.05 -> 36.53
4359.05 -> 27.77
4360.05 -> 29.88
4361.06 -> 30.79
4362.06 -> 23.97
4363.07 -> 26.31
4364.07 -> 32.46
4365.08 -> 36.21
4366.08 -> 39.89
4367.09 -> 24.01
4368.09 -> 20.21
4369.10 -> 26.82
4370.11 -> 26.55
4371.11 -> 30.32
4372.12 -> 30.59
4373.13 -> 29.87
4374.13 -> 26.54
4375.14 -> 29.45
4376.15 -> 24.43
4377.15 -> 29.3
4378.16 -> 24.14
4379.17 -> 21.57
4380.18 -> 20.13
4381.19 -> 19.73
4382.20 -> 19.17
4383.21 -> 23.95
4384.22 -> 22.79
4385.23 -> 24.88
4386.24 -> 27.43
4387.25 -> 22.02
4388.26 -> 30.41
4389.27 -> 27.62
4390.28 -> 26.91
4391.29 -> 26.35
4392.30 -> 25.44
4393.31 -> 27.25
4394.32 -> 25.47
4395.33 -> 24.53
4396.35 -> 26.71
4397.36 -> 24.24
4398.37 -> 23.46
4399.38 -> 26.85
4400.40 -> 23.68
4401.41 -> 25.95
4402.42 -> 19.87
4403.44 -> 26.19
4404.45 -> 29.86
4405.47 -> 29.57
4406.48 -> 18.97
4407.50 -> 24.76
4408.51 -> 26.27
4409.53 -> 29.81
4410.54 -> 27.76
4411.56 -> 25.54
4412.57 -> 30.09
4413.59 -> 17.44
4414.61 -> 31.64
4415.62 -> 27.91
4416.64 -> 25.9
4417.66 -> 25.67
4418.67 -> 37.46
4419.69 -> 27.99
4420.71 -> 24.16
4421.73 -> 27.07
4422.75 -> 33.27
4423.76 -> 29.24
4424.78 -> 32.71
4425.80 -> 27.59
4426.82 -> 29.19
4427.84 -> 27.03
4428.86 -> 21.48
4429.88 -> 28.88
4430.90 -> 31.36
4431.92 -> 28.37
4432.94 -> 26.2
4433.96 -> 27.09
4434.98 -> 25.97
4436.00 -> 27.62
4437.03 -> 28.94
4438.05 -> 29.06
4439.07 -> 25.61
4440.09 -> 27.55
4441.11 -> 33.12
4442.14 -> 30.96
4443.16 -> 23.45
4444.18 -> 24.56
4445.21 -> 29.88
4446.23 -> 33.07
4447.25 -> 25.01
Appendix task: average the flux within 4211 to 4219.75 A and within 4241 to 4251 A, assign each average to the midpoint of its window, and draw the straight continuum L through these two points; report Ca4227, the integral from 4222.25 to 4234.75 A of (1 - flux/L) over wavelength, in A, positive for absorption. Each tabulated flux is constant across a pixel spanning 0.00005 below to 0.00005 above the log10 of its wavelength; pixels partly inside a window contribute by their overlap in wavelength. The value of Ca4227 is 1.41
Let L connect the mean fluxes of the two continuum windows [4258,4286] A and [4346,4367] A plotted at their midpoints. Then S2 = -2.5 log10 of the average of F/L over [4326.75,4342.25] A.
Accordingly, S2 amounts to 0.18 mag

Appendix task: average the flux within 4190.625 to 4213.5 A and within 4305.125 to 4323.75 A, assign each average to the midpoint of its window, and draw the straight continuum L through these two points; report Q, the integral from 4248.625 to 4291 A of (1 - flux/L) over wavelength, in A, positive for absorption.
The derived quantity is -2.02 A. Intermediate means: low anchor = 24.2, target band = 25.1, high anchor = 23.7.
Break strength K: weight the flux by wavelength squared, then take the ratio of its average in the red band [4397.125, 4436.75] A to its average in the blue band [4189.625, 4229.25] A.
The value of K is 1.2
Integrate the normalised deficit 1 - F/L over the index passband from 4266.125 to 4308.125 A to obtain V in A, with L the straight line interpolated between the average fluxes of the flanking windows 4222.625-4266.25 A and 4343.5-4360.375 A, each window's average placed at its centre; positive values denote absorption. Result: 4.5 A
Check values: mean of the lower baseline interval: 25.9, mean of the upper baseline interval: 26.1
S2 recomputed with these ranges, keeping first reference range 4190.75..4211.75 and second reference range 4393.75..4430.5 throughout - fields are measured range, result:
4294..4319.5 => 0.143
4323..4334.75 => 0.084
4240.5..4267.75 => -0.075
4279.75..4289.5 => 0.019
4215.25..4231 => -0.059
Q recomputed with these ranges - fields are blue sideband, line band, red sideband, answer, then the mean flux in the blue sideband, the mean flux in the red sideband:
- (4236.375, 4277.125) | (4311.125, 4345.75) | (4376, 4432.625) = 2.7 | 25.8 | 26.2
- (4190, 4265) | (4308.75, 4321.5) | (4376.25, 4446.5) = 0.7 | 25.6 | 26.6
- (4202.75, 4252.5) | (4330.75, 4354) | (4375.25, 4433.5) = 2.3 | 26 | 26.2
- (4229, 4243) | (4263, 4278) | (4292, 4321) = 0.2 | 27.8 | 22.4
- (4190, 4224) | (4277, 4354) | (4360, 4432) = 8.3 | 25.4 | 26.8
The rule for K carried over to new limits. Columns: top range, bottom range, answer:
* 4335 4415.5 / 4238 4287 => 1.06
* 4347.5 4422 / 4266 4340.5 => 1.17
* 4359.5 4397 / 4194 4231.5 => 1.15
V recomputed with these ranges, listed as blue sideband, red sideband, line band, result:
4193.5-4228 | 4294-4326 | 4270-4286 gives -0.6 A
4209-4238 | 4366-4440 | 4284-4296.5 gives 1.9 A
